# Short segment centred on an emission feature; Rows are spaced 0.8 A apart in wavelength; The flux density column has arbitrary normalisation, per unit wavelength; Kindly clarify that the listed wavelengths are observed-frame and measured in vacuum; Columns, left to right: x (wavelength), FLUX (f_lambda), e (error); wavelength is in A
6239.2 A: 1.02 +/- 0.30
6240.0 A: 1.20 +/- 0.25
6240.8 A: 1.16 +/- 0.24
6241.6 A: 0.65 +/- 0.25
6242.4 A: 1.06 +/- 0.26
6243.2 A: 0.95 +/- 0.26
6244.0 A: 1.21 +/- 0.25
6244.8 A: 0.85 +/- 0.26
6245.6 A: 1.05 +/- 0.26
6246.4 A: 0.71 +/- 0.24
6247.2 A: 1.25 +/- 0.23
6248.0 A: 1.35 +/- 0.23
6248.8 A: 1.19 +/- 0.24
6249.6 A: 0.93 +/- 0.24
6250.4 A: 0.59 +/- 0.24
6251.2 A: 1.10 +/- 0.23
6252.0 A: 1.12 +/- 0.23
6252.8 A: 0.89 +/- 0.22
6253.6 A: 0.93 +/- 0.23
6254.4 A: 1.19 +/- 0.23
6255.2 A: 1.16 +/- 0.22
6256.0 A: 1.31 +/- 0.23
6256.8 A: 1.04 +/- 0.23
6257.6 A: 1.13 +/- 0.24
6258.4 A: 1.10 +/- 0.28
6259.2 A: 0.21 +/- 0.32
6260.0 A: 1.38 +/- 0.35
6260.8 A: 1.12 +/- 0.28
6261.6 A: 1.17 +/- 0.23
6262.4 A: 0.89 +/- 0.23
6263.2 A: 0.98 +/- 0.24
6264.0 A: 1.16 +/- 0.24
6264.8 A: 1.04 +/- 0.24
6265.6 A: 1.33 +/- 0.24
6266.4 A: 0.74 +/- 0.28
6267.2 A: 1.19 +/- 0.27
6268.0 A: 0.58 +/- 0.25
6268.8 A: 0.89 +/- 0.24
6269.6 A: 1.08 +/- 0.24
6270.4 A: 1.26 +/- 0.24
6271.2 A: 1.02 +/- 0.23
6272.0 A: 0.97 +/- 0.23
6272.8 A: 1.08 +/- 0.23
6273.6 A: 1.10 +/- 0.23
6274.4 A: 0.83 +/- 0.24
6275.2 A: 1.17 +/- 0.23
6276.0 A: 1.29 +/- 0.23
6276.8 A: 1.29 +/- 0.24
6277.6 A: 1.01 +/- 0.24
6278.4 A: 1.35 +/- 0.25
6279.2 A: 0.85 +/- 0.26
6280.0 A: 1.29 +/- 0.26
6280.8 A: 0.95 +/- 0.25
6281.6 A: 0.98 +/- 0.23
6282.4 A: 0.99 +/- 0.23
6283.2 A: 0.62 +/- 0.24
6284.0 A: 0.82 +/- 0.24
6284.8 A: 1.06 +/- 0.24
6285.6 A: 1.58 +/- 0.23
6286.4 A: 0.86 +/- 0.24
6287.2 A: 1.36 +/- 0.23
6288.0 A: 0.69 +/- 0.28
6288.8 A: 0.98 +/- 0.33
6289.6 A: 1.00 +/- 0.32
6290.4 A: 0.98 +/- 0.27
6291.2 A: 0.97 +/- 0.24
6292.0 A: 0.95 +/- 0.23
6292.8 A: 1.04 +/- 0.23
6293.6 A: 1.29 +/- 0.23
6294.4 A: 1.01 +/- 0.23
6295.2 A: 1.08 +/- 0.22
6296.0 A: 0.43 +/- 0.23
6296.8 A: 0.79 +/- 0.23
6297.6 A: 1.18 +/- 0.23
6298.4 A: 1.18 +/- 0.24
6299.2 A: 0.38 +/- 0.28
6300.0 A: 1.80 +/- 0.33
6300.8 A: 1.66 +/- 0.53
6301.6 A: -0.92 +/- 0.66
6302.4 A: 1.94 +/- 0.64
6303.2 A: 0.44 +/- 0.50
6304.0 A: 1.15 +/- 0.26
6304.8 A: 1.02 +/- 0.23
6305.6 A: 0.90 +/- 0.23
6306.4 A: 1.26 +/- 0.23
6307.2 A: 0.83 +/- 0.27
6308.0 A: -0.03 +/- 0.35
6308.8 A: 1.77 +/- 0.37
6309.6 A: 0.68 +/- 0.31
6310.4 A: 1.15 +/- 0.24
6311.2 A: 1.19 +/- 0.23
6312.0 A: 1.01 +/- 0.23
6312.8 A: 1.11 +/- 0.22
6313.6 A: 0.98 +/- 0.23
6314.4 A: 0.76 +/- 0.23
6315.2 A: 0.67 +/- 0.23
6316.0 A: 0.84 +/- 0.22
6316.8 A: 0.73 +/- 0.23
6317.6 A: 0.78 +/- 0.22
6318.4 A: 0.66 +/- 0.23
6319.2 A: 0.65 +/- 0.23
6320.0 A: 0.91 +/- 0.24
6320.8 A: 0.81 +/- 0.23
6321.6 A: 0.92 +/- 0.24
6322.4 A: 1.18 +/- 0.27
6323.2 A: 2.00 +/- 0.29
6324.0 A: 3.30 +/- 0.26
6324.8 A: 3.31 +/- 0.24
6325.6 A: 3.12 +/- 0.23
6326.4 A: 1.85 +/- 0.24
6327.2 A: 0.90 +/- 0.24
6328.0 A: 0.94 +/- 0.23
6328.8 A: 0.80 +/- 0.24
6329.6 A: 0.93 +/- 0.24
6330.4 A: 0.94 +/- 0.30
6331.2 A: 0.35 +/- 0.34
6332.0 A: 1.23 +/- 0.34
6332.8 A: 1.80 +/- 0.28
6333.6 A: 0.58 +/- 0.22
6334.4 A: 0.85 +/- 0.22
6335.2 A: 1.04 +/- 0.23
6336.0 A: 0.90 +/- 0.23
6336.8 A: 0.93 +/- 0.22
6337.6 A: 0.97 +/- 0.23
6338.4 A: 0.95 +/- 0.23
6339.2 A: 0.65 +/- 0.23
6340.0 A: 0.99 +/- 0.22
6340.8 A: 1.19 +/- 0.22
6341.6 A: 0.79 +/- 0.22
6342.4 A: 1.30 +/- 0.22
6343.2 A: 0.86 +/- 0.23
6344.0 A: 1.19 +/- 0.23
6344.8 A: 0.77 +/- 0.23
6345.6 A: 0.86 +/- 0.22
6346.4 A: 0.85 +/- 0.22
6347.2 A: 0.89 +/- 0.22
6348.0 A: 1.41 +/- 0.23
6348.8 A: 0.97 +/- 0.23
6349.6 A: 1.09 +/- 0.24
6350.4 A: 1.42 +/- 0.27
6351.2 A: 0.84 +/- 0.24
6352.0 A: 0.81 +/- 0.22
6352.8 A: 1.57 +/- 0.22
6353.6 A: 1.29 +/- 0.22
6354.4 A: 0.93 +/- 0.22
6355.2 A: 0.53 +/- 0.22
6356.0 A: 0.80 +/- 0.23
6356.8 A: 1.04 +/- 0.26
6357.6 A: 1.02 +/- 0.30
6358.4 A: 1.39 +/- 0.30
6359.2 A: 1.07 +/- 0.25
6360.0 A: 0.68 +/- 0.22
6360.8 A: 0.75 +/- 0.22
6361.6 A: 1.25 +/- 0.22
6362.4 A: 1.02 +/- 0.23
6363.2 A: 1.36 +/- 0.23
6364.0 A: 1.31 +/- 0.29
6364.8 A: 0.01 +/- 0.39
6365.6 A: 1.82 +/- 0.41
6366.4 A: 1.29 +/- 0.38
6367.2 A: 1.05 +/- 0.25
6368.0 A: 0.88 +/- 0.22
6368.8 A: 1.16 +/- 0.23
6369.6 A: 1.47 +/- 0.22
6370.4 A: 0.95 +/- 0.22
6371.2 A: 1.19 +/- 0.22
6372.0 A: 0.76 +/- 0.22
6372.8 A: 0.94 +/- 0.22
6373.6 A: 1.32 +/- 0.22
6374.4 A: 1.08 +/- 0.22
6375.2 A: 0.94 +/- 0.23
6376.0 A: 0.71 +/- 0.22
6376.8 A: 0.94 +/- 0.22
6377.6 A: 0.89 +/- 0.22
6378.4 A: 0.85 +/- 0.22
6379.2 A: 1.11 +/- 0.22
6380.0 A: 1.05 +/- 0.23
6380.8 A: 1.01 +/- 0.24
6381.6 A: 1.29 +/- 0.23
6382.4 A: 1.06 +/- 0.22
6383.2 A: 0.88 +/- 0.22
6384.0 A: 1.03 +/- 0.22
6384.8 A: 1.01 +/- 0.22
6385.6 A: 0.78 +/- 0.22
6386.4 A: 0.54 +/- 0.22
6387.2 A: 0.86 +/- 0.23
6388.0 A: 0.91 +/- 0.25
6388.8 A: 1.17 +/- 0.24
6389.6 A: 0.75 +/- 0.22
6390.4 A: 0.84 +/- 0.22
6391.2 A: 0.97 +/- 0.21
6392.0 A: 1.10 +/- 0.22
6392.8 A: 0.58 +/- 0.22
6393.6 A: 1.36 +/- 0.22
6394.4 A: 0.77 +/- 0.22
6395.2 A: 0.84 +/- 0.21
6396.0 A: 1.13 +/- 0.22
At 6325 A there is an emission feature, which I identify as H-beta 4861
